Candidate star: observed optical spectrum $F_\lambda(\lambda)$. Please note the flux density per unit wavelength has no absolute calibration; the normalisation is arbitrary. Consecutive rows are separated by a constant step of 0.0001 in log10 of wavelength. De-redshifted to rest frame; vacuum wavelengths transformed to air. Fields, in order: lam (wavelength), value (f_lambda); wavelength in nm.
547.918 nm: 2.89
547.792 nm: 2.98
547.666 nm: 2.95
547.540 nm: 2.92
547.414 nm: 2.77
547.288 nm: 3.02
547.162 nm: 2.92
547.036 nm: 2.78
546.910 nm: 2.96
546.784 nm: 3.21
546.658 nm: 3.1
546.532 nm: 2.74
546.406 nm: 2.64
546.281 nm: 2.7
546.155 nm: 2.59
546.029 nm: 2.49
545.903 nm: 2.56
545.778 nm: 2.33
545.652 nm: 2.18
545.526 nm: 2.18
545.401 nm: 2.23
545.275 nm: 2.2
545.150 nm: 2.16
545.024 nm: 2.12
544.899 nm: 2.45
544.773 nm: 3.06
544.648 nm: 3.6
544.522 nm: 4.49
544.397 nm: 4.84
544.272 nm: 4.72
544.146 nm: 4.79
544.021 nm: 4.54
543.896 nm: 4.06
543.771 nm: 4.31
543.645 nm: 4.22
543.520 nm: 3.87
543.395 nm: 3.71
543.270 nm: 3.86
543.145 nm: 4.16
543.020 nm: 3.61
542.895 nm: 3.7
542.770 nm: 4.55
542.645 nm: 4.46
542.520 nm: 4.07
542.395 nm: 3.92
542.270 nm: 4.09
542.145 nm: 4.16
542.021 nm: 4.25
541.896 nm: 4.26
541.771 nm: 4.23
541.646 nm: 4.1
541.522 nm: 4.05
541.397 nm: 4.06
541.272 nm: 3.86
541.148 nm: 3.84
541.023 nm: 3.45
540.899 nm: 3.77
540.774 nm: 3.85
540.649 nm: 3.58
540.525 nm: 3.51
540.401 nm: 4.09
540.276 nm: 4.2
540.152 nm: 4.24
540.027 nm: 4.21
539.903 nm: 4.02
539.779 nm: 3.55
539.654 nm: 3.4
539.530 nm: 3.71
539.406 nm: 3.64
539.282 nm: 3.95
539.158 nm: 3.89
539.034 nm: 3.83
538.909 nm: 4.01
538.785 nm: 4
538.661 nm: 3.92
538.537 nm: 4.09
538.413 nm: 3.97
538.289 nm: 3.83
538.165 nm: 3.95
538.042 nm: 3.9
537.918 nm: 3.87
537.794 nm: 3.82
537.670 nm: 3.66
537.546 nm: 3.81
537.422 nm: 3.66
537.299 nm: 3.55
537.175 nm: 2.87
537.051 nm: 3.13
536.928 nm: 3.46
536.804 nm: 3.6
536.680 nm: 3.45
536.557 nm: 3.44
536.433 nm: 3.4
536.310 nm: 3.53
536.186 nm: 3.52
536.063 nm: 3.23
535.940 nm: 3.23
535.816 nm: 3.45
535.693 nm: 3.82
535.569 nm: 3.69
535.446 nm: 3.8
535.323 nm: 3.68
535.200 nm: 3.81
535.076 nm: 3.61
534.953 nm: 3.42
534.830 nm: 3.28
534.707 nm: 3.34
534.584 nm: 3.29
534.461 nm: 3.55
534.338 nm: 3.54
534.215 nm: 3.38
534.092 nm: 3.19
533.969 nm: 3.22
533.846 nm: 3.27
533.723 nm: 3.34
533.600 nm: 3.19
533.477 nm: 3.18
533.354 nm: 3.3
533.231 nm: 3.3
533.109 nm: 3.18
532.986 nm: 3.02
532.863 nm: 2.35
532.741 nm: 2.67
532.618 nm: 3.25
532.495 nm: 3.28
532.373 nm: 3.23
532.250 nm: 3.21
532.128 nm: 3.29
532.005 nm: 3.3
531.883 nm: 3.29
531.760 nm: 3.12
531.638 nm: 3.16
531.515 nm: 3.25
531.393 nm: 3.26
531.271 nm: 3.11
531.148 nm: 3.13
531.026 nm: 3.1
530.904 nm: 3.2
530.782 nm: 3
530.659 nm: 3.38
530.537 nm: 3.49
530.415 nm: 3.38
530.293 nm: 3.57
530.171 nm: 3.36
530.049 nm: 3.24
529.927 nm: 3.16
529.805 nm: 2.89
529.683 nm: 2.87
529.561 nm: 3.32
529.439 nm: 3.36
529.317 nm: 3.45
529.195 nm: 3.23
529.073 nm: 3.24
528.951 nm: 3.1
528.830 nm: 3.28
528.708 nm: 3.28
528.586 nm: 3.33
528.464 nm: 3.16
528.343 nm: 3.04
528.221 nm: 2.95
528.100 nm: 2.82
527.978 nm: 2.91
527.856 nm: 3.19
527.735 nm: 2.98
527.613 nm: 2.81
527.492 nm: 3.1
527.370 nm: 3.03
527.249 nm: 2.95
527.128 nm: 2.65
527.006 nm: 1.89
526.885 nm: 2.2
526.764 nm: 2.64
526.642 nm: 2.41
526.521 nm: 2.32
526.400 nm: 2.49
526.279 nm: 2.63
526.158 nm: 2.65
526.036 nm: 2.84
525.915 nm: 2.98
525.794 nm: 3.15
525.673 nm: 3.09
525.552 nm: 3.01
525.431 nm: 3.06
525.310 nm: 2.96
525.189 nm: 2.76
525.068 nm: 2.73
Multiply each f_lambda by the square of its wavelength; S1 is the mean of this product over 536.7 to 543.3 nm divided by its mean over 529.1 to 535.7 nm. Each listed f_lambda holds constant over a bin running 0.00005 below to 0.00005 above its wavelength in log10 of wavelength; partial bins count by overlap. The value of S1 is 1.21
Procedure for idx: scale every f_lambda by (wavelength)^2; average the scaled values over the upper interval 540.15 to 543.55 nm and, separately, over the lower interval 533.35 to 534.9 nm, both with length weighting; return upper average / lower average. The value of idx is 1.2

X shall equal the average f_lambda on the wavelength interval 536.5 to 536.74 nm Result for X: 3.45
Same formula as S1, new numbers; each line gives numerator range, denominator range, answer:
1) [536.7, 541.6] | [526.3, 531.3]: 1.30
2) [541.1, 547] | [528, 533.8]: 1.16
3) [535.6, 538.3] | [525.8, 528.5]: 1.33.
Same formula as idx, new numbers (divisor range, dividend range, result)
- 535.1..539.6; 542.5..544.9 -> 1.14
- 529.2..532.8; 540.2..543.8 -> 1.29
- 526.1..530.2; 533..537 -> 1.20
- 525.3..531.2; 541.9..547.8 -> 1.19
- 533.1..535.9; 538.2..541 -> 1.15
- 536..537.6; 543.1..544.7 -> 1.27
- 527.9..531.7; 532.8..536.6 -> 1.08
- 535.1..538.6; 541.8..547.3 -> 0.98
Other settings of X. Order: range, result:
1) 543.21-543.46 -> 3.79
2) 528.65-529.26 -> 3.23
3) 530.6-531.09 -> 3.17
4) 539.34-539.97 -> 3.67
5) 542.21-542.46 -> 4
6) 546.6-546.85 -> 3.15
